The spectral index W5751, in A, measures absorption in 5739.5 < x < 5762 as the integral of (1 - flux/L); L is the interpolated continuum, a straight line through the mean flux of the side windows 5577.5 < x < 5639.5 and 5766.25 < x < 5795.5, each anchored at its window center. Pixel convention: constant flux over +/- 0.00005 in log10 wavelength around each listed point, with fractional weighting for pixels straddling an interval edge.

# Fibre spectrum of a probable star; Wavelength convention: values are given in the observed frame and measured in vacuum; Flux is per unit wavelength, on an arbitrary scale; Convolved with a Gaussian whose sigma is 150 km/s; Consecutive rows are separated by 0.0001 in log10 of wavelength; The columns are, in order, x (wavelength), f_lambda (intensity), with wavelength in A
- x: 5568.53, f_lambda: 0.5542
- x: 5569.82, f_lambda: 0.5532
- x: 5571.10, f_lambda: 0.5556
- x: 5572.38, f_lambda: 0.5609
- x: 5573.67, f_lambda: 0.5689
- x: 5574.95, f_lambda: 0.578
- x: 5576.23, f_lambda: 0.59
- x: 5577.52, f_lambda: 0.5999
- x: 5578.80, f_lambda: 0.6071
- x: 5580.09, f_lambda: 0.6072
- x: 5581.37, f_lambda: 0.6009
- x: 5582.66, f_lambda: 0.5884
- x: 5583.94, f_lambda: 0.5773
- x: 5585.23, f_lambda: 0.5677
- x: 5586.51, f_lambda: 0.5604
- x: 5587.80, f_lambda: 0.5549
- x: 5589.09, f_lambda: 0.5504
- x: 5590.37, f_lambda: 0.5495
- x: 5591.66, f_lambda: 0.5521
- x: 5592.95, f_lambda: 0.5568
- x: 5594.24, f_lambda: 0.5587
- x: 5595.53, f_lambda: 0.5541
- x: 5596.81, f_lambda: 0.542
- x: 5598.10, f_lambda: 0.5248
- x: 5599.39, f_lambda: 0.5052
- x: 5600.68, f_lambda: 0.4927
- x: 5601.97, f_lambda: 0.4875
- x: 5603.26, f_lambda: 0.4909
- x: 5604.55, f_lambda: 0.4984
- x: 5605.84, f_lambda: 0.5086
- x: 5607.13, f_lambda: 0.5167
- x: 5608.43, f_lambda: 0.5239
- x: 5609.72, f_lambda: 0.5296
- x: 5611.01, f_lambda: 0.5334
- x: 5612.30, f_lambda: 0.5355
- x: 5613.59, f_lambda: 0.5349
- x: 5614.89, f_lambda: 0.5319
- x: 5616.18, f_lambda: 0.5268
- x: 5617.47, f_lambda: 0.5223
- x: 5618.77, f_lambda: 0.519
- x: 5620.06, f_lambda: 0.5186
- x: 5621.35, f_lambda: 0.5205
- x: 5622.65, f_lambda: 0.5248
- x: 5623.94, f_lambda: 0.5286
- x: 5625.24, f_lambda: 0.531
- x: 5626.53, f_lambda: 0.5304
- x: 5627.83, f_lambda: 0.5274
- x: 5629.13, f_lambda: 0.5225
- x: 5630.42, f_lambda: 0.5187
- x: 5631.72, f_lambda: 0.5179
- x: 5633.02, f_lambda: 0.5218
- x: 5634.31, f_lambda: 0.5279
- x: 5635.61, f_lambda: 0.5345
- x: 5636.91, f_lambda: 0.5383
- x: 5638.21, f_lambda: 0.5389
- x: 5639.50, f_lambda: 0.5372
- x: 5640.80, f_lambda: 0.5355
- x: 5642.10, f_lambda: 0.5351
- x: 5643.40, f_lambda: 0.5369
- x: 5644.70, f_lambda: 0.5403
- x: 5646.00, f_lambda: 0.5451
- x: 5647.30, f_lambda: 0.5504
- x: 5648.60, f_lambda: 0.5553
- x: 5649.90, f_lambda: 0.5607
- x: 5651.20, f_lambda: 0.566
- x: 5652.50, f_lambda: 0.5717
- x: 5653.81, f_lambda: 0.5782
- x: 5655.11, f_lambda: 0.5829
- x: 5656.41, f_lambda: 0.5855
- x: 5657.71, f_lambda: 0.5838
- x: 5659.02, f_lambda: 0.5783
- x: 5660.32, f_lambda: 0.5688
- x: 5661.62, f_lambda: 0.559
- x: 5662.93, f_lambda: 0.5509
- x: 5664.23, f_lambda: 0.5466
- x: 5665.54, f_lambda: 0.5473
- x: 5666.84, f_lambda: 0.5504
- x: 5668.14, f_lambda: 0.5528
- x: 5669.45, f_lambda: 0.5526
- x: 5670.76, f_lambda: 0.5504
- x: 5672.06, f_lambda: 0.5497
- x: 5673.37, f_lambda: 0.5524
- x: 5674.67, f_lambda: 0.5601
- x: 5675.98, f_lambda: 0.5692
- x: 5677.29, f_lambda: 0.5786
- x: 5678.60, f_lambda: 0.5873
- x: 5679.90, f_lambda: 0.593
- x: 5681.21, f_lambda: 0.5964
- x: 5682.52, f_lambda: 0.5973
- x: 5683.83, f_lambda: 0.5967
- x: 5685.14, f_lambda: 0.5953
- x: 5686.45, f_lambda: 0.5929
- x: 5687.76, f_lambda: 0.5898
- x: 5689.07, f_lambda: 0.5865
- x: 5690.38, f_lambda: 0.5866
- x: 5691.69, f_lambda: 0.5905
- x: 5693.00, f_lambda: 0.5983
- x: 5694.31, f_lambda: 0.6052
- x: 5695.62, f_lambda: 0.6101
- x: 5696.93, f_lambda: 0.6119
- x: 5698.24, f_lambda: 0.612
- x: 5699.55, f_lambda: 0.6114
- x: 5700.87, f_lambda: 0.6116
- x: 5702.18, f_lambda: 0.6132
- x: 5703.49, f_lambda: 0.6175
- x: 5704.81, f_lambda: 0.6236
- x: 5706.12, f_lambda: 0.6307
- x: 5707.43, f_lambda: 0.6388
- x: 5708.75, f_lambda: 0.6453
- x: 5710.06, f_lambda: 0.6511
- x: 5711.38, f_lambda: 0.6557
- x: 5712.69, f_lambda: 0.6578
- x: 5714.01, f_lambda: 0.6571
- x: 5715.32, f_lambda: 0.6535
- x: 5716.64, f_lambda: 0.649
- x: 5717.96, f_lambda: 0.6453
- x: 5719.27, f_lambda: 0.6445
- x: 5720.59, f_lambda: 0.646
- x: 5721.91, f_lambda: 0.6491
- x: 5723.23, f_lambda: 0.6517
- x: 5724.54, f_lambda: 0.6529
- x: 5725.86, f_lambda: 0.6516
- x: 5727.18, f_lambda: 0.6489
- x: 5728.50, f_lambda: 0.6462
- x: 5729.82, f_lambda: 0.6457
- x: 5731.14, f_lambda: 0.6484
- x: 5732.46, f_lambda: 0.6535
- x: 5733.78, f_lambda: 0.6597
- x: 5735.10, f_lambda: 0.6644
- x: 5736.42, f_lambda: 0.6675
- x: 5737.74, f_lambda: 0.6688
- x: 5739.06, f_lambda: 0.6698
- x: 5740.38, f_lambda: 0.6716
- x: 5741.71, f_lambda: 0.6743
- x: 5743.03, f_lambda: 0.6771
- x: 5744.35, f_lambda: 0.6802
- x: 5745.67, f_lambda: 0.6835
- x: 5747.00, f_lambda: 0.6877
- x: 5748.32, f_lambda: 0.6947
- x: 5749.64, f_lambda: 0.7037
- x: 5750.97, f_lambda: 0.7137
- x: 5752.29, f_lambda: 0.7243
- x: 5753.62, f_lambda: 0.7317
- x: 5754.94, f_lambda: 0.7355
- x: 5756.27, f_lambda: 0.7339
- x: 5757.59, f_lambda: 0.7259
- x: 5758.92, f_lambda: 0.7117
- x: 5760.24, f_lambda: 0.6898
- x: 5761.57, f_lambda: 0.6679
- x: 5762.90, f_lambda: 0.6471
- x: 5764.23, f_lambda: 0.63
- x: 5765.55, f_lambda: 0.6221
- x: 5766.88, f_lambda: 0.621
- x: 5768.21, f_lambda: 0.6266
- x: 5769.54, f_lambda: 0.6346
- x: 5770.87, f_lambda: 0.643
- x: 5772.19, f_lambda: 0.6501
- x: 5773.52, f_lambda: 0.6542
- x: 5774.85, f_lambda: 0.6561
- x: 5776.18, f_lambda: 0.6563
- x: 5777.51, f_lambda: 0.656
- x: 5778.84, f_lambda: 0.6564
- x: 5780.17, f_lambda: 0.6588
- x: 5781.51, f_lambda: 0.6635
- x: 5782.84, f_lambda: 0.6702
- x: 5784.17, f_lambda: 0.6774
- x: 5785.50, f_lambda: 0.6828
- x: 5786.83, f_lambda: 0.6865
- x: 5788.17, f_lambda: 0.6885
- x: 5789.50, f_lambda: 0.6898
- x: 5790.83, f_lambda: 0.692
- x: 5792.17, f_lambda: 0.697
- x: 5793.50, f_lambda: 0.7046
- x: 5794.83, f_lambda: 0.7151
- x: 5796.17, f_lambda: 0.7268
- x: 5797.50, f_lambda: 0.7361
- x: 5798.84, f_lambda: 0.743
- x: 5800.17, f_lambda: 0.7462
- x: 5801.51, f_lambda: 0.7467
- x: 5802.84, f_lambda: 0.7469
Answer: -1.95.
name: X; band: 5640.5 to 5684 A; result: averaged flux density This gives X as 0.564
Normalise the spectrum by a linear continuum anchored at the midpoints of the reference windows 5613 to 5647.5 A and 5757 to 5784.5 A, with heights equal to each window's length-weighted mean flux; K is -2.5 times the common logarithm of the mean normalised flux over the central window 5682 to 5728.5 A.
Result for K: -0.048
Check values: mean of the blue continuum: 0.53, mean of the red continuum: 0.658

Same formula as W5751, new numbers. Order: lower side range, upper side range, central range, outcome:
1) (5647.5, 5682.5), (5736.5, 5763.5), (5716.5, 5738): 0.25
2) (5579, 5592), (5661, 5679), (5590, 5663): 3.60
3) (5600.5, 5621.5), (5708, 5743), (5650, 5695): 1.25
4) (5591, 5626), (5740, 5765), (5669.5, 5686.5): 0.83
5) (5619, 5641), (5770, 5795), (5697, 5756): -3.80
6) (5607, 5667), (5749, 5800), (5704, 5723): -0.80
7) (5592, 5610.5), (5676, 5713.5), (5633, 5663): 0.60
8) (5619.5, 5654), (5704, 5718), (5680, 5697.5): 0.47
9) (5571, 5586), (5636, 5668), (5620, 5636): 1.14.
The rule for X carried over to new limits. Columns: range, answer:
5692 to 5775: 0.656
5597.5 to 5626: 0.518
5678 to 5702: 0.599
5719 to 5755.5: 0.673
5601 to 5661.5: 0.536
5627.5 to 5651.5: 0.537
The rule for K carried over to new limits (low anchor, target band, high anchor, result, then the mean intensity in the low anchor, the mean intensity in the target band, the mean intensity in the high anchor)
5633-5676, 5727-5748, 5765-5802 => -0.054 mag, 0.554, 0.666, 0.678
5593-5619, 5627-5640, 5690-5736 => 0.047 mag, 0.523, 0.528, 0.636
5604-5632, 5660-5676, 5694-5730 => 0.058 mag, 0.524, 0.554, 0.637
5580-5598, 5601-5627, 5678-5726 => 0.111 mag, 0.563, 0.52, 0.622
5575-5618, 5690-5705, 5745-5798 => 0.028 mag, 0.545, 0.608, 0.681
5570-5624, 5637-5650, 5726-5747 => 0.080 mag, 0.544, 0.543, 0.664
